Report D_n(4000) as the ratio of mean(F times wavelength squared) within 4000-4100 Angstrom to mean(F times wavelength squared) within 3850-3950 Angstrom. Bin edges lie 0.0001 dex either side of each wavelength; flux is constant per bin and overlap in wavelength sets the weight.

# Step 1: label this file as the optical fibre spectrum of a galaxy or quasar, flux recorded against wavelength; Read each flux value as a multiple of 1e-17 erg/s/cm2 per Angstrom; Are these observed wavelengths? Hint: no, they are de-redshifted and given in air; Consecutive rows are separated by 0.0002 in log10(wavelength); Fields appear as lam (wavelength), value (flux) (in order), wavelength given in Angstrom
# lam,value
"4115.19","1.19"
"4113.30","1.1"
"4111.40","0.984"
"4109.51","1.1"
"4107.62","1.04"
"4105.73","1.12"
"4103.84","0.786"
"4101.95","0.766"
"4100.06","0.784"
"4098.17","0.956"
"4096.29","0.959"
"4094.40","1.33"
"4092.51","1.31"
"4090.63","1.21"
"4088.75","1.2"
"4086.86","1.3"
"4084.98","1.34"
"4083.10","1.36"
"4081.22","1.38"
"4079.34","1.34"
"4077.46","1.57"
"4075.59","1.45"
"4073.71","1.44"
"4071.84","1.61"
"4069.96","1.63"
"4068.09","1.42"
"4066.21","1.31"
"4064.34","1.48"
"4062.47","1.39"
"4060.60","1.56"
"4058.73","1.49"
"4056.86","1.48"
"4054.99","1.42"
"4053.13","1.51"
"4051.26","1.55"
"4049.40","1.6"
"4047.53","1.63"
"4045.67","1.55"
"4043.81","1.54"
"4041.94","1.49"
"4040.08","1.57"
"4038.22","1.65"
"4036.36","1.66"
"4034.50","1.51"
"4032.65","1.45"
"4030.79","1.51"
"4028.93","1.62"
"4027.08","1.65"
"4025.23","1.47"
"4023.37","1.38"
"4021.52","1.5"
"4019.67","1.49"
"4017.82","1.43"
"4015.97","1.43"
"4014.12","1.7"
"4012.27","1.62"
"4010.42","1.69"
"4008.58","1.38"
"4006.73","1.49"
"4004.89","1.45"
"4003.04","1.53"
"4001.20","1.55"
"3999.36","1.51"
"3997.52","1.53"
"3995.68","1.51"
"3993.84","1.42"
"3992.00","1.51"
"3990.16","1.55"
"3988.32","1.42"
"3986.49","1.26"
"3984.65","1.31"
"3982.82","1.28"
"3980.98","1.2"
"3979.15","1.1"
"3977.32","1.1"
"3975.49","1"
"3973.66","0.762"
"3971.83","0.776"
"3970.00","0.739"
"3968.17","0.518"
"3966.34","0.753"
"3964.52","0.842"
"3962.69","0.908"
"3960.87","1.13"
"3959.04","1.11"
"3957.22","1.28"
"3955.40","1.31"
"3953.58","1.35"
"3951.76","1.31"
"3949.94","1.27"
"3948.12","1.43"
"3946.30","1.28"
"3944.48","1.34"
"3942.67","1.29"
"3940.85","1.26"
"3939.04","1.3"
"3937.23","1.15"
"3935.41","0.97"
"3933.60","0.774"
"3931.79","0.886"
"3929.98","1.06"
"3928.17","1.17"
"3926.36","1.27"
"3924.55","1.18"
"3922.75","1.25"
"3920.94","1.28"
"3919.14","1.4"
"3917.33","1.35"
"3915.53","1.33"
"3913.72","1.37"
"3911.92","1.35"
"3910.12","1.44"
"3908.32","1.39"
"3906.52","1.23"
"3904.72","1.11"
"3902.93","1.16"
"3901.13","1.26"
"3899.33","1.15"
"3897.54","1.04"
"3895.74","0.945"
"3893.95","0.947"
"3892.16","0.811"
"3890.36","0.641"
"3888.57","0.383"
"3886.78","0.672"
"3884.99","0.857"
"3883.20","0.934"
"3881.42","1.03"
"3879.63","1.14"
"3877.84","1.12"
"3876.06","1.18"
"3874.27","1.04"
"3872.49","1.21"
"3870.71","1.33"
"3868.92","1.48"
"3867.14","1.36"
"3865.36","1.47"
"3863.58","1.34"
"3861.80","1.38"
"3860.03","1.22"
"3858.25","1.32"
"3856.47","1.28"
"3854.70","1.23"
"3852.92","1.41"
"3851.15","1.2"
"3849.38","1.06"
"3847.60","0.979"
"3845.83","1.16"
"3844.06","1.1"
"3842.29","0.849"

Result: 1.34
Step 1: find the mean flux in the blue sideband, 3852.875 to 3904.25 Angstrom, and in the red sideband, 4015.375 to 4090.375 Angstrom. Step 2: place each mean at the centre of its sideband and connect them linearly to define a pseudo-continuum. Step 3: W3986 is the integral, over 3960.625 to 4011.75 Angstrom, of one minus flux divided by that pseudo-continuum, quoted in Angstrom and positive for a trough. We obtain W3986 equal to 4.5 Angstrom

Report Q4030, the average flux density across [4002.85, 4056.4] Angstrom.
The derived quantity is 1.53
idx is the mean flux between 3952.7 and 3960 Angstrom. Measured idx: 1.26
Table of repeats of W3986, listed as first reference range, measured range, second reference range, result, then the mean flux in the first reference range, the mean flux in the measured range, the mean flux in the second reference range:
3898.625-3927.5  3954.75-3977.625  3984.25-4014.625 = 7.8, 1.28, 0.932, 1.5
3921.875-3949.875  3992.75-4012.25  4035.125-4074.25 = -2.0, 1.18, 1.51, 1.52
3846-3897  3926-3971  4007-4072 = 6.6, 1.11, 1.11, 1.52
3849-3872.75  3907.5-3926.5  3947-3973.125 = -2.7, 1.31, 1.33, 1.05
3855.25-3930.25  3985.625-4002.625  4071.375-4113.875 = -4.3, 1.17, 1.48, 1.19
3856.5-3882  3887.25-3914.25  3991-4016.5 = 5.2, 1.26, 1.07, 1.52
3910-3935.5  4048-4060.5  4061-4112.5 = -2.8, 1.21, 1.52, 1.25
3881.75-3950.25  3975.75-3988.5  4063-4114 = -0.5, 1.13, 1.22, 1.23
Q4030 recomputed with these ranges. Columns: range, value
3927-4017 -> 1.24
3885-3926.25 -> 1.12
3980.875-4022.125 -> 1.47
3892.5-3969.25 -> 1.17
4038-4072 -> 1.51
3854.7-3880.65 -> 1.27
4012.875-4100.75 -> 1.44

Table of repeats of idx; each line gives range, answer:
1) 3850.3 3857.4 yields 1.28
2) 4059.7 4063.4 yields 1.47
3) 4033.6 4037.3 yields 1.58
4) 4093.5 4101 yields 1.01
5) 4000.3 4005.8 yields 1.51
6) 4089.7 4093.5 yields 1.26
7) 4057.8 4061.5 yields 1.52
